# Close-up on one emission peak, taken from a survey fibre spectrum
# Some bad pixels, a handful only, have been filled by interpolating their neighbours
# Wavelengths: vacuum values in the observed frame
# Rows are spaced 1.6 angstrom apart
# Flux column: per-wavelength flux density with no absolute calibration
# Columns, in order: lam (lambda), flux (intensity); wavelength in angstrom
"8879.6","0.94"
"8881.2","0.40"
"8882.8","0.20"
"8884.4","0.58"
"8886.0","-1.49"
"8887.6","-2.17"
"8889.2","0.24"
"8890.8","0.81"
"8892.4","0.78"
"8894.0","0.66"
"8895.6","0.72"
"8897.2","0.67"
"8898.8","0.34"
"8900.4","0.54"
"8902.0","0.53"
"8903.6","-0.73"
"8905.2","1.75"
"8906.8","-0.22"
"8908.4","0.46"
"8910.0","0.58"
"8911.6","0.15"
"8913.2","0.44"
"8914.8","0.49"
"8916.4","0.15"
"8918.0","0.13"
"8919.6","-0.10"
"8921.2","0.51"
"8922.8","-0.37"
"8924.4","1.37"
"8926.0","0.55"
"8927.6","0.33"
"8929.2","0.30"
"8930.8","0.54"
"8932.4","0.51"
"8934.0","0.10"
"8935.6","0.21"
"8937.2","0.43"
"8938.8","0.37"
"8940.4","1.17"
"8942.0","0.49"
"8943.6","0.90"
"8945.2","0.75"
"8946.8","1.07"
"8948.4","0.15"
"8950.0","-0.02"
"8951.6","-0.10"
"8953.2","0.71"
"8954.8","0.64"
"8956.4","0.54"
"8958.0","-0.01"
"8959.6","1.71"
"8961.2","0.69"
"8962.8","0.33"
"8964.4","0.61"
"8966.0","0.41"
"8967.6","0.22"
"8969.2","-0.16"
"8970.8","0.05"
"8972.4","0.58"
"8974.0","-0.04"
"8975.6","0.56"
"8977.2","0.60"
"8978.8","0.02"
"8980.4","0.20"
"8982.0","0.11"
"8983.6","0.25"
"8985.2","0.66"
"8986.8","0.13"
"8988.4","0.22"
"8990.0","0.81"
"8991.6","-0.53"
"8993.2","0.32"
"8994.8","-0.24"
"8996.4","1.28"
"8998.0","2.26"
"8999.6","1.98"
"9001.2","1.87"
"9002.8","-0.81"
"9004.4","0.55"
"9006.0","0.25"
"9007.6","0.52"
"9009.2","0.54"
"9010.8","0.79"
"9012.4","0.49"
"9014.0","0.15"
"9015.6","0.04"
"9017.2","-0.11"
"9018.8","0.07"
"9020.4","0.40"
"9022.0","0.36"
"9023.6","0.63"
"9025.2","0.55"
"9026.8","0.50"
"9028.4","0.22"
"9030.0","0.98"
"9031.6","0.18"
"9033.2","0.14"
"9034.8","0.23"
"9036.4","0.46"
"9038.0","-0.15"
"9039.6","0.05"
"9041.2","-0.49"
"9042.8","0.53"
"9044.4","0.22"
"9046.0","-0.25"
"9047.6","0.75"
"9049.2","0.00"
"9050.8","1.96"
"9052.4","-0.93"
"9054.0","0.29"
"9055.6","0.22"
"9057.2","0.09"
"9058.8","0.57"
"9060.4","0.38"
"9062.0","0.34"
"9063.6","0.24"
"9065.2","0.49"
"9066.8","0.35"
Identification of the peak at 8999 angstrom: H-beta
